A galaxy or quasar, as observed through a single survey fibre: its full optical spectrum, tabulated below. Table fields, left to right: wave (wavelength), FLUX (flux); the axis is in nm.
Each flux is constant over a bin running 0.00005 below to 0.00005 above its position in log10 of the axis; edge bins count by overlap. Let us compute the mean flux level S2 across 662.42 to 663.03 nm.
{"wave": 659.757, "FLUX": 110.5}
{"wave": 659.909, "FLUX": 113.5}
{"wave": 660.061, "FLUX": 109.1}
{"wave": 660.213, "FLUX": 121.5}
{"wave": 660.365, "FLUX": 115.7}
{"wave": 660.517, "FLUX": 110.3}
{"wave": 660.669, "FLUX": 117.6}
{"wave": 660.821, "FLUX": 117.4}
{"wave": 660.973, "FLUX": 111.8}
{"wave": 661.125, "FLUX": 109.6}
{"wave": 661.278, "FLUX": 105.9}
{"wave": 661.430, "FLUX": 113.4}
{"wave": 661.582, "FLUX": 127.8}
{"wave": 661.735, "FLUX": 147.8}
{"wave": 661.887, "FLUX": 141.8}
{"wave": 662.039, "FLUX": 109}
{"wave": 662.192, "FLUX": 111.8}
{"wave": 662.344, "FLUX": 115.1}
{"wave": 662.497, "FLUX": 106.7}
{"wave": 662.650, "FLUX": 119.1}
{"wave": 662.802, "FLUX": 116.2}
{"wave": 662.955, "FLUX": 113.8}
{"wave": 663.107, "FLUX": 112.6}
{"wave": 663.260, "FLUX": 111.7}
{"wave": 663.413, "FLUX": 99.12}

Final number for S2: 114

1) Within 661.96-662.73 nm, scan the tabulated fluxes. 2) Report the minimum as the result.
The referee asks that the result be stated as 106.7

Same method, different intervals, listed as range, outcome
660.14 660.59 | 110.3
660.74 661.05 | 111.8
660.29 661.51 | 105.9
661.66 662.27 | 109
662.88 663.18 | 112.6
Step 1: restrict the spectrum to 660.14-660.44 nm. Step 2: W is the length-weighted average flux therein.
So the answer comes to 119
